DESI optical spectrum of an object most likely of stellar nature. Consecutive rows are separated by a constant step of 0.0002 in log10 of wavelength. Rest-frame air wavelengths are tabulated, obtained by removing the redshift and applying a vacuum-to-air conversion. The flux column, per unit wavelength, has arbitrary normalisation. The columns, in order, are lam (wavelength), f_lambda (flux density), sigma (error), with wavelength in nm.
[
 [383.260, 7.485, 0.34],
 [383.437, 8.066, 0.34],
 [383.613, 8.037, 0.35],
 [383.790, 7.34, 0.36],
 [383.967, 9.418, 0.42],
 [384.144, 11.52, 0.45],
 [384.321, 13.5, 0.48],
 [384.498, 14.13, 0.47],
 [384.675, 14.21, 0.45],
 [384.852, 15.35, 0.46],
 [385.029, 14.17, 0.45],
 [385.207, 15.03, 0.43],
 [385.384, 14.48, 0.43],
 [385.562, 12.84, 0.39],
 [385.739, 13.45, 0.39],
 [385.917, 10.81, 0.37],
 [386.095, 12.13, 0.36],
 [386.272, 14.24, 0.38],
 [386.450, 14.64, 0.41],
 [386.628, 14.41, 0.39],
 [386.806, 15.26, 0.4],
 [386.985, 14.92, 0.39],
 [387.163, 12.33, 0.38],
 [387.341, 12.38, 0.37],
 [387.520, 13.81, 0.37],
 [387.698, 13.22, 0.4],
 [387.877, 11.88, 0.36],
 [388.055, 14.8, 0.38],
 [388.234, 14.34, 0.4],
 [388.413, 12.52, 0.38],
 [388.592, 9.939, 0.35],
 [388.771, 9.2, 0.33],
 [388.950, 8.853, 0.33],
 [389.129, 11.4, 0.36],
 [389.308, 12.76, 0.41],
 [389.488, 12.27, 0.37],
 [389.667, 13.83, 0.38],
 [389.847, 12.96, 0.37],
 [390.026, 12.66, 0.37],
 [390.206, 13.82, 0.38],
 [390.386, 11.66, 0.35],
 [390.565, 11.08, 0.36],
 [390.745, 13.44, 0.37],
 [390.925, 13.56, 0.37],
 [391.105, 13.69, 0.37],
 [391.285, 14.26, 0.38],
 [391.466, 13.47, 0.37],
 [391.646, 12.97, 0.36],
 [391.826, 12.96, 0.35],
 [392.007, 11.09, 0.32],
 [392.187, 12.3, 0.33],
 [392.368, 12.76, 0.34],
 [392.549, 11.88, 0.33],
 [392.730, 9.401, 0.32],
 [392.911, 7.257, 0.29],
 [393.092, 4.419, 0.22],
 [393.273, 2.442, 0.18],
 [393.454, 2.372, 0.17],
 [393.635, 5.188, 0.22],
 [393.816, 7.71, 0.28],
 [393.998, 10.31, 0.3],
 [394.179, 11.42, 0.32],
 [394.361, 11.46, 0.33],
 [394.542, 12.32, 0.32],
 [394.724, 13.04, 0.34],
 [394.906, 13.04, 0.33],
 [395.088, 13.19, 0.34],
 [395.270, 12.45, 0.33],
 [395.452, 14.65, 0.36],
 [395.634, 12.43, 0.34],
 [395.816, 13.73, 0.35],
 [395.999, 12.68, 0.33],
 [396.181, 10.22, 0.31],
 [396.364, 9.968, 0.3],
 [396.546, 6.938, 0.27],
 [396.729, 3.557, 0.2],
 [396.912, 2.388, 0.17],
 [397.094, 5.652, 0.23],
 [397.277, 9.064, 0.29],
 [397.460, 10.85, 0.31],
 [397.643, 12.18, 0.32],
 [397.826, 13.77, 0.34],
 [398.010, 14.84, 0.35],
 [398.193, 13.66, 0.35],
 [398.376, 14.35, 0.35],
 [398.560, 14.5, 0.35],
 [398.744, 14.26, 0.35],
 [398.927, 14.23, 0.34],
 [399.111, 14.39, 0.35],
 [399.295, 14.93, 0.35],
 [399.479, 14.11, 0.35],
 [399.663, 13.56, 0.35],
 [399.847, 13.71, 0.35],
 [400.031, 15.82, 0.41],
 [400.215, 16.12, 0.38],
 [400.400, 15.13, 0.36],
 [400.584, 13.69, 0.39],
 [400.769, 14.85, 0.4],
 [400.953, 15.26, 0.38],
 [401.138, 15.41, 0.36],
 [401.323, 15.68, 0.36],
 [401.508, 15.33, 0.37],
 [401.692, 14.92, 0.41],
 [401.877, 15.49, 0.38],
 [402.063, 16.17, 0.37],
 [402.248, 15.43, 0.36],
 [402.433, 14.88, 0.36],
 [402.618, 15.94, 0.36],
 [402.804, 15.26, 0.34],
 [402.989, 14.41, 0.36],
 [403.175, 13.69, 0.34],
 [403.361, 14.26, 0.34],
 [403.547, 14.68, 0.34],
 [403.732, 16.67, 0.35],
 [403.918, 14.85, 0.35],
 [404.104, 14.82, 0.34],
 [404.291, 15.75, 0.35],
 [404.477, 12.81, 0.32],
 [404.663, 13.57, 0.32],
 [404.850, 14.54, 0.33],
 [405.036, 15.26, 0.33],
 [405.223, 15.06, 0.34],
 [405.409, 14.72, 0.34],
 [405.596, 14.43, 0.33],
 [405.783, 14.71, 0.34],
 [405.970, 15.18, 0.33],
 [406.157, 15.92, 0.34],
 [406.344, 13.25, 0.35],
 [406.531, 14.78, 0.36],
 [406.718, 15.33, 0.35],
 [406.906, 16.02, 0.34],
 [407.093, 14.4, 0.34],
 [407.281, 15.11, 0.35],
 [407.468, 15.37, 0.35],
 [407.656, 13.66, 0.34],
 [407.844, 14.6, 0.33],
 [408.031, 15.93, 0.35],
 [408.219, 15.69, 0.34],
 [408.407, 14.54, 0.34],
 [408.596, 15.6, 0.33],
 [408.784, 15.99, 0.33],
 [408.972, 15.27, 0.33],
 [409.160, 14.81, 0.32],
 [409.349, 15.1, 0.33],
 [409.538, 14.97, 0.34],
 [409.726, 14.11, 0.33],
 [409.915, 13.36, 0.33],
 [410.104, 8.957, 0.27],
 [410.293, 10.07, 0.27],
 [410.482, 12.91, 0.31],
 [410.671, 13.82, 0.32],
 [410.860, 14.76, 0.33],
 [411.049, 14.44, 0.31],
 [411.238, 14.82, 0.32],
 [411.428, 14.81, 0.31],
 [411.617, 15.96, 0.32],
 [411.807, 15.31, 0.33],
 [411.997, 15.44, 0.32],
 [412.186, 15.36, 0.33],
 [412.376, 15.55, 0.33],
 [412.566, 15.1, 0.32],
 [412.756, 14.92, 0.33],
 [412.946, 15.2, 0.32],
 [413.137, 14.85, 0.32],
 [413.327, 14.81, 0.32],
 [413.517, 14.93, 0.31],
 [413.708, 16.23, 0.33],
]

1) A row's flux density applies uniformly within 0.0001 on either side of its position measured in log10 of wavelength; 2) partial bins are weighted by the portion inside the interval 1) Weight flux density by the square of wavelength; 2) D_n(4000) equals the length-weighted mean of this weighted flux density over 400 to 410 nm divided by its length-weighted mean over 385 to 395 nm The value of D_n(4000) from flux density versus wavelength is 1.36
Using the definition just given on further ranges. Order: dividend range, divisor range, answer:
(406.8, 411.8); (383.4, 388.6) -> 1.26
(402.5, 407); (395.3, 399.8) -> 1.31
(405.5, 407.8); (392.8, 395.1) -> 1.83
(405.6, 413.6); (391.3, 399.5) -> 1.44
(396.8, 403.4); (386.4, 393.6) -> 1.24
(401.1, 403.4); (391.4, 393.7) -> 1.75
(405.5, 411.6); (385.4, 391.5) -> 1.25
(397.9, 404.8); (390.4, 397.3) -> 1.49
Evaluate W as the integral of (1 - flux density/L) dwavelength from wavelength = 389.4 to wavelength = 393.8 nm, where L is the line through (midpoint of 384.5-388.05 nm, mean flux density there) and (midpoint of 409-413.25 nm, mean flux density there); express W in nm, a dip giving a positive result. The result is 0.950 nm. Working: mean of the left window 13.7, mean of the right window 14.3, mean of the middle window 10.8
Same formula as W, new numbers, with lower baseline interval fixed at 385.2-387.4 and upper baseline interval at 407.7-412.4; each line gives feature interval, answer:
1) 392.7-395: 0.89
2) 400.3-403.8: -0.23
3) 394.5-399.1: 0.79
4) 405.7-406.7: -0.03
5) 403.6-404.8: -0.04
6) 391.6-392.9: 0.21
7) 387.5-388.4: 0.01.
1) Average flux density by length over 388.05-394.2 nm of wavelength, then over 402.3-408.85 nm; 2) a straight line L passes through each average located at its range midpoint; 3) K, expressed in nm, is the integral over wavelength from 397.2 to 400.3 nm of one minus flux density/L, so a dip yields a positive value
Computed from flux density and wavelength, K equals -0.18 nm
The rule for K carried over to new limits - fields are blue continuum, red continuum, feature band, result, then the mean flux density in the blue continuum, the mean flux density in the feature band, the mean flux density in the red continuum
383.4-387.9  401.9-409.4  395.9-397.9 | 0.74 nm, 12.8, 8.82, 15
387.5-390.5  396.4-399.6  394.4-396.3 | -0.17 nm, 12.3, 12.7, 11.4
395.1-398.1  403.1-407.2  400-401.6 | -0.34 nm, 10.4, 15.2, 14.8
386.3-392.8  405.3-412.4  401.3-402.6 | -0.14 nm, 12.7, 15.4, 14.6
